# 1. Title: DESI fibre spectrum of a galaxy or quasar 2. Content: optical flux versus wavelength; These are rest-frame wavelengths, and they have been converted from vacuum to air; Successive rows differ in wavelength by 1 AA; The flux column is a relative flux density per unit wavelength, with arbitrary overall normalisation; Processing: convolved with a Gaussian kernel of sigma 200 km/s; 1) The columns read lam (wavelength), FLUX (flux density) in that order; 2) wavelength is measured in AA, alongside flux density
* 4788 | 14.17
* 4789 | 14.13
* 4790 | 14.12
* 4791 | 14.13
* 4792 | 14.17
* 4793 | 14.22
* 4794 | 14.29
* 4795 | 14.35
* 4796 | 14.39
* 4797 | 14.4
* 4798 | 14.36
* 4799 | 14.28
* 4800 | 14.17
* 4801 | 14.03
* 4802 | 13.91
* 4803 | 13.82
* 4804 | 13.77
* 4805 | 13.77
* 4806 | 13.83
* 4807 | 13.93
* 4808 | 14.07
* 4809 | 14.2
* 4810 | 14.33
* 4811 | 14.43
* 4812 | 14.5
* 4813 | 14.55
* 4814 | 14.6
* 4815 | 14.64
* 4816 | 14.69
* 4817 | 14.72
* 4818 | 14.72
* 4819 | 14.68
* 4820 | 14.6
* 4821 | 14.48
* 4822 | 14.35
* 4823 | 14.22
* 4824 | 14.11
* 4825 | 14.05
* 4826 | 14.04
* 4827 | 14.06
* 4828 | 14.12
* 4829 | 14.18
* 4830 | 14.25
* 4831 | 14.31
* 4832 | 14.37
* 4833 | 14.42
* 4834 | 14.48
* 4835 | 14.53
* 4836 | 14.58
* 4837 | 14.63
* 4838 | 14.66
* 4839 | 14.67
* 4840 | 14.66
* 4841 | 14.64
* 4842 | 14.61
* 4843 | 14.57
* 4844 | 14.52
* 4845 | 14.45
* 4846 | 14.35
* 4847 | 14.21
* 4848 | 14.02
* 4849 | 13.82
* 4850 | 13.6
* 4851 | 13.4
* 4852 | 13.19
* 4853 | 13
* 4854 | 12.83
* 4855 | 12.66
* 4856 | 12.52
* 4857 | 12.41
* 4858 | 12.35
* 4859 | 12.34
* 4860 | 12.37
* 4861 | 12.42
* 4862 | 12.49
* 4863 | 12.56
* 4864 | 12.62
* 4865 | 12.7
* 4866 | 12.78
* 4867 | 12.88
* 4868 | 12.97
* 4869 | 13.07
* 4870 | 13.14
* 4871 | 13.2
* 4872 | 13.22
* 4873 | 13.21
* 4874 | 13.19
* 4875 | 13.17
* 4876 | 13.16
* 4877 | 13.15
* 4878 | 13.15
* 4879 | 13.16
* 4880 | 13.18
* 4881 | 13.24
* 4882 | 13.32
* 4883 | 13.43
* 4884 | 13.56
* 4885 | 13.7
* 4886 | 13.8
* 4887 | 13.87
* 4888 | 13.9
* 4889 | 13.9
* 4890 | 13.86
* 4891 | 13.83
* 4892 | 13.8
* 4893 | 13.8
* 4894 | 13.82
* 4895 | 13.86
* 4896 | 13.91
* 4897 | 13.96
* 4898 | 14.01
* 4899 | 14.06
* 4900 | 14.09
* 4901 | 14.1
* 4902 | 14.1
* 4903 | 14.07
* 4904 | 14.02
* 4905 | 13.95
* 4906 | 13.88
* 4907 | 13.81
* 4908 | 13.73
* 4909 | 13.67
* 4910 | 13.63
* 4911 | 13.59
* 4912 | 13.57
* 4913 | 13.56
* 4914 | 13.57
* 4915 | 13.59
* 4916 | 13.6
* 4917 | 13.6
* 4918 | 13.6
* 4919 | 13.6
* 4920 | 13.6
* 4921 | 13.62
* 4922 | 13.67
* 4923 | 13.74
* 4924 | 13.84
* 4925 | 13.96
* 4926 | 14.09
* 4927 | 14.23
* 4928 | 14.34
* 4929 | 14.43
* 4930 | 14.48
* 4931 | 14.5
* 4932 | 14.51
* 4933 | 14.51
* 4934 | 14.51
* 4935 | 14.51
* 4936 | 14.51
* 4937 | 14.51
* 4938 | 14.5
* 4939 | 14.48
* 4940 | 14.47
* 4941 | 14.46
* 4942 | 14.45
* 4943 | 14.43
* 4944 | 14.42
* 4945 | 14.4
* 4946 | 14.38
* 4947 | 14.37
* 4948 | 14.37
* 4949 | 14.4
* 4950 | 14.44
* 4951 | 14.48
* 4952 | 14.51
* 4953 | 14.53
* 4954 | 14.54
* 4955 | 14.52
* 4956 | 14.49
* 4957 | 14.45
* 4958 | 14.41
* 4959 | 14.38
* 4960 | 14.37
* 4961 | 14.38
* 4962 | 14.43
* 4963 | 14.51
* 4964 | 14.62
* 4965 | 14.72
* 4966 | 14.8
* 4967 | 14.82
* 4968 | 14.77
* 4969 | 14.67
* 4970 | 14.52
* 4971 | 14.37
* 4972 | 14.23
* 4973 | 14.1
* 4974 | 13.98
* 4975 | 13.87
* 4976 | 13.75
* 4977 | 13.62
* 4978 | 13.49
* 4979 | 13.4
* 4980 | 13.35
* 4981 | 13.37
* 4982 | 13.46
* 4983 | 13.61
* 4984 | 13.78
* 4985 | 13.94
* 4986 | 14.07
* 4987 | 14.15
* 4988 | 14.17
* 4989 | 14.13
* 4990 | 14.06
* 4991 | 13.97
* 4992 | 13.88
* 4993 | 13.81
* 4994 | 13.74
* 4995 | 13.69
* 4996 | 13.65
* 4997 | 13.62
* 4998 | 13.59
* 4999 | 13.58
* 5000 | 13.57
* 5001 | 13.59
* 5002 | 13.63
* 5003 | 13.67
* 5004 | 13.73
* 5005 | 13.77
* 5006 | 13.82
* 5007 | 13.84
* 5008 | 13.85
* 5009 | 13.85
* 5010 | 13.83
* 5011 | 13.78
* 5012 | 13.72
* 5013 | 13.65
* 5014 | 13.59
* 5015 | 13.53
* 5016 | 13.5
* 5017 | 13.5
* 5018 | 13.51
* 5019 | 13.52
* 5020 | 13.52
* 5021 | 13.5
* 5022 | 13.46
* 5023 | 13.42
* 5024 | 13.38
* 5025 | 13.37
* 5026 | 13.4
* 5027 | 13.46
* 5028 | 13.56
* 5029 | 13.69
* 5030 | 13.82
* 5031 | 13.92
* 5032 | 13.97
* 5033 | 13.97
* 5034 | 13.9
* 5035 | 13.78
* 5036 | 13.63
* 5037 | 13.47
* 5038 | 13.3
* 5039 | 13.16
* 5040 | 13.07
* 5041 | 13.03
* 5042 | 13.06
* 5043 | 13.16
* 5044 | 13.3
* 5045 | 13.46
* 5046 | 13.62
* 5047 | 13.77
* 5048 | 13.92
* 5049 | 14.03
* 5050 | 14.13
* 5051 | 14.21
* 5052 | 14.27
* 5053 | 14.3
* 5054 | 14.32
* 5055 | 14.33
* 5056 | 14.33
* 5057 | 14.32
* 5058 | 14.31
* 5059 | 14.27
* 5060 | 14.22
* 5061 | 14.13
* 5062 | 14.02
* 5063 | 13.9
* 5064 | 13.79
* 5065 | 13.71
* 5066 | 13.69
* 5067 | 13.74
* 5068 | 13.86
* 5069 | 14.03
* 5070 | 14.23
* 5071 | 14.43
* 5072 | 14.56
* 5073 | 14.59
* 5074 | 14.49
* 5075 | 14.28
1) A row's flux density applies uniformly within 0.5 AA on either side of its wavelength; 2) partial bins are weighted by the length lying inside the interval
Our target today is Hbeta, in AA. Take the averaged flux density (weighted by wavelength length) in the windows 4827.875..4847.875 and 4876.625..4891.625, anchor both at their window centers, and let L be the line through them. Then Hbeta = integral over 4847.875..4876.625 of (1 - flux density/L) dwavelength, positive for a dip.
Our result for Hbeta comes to 2.15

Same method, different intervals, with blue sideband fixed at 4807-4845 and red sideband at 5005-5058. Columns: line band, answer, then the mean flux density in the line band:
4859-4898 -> 2.6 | 13.3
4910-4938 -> 0.2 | 14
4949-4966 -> -0.6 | 14.5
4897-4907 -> 0.1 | 14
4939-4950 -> -0.3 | 14.4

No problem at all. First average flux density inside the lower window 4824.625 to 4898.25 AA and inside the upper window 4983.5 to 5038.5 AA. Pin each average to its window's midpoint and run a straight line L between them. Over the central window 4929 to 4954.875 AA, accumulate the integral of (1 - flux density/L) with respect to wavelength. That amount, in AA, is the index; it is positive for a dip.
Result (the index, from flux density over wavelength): -1.5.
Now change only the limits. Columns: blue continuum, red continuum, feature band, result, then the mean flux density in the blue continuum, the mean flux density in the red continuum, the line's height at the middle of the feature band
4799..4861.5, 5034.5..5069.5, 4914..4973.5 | -1.7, 14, 13.8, 13.9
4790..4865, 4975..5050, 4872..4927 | 0.7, 14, 13.6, 13.9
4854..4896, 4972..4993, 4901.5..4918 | -0.4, 13.2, 13.8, 13.4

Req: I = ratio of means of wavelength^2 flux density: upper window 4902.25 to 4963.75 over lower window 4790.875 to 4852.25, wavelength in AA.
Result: 1.04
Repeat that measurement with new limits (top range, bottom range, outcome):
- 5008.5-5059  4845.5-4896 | 1.10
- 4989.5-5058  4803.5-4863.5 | 1.06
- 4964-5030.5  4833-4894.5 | 1.08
